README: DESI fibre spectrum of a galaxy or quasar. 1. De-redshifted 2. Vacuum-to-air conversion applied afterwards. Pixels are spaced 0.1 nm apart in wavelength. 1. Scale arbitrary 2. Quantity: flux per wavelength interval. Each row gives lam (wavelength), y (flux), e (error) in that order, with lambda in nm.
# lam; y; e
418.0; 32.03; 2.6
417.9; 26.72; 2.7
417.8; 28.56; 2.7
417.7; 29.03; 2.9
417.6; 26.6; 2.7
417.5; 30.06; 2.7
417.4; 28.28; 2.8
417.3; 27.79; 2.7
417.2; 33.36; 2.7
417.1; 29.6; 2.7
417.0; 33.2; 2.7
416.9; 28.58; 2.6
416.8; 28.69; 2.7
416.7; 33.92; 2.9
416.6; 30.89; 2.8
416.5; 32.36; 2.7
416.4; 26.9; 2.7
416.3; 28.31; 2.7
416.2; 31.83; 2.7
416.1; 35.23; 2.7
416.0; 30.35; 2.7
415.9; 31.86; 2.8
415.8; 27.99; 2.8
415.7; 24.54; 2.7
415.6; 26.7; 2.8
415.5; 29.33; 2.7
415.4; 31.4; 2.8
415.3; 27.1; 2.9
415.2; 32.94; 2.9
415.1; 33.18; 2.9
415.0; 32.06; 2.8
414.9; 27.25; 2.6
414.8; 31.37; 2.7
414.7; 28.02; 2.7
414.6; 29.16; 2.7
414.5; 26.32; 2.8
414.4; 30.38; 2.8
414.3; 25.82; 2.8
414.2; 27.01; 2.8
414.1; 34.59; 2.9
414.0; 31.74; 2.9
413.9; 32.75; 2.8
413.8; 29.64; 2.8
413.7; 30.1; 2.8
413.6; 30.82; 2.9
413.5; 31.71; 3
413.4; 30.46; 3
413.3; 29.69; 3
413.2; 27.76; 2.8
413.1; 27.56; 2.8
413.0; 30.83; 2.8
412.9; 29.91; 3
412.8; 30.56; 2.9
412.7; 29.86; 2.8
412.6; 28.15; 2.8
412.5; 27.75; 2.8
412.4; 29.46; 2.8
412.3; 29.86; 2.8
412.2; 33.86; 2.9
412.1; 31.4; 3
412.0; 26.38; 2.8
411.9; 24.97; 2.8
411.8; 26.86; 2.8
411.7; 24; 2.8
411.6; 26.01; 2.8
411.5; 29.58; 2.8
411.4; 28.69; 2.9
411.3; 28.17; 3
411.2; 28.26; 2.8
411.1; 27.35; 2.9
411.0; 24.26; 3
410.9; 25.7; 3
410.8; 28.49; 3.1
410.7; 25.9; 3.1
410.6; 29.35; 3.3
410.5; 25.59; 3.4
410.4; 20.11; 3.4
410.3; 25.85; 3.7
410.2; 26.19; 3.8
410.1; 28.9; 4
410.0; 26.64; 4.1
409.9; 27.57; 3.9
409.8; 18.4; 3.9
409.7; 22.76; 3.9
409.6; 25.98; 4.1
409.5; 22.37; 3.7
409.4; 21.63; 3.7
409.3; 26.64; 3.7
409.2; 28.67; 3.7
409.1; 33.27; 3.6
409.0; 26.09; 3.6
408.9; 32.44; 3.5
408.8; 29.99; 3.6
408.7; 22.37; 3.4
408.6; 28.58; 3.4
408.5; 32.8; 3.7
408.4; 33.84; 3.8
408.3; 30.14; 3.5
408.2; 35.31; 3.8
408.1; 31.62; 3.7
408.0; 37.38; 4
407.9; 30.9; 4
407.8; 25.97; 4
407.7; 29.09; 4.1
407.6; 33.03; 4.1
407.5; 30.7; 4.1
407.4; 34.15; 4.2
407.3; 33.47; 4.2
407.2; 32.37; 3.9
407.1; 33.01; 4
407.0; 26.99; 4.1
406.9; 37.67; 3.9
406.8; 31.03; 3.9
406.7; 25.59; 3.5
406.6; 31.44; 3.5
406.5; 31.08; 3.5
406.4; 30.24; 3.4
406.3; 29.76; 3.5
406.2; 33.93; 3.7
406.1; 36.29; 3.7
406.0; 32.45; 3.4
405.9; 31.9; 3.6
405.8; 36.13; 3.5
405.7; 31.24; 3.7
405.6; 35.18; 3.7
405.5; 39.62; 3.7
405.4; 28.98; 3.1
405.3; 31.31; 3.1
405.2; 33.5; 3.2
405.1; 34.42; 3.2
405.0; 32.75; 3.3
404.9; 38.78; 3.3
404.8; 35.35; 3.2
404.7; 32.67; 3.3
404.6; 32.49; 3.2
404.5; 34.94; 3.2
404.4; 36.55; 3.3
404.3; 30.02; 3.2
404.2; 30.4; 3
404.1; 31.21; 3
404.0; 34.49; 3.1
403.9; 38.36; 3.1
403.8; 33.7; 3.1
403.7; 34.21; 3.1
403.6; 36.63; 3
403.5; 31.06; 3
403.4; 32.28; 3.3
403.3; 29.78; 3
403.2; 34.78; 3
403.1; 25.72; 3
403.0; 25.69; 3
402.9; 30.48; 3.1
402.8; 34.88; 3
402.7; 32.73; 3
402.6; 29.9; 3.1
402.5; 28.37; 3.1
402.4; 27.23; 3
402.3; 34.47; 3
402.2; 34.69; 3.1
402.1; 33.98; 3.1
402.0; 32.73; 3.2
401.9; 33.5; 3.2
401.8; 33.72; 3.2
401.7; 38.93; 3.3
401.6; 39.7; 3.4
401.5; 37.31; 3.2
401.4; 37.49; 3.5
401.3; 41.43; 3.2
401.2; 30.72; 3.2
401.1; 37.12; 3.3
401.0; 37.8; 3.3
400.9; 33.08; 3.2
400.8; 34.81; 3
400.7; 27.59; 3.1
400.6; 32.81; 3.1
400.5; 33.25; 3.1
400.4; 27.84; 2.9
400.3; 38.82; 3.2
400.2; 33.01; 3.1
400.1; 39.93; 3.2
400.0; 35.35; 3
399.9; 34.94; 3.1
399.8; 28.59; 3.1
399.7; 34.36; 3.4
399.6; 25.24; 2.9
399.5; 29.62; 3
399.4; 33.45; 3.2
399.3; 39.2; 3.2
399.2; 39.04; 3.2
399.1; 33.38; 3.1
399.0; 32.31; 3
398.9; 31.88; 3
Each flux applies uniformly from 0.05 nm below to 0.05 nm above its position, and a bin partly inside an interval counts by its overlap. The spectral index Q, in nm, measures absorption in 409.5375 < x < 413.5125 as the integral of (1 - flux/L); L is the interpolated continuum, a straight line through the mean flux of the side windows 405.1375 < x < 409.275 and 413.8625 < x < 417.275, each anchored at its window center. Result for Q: 0.437 nm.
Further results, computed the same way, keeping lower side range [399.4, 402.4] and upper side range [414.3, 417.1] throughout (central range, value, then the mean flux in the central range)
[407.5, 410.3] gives 0.30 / 28.5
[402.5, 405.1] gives 0.04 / 32.7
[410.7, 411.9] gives 0.16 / 26.9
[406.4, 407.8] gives 0.05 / 31.3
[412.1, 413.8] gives 0.04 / 29.9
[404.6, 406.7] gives -0.02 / 33.1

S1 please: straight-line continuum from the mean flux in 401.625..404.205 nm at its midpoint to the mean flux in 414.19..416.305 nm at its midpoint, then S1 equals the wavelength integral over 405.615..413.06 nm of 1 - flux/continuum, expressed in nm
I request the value 0.446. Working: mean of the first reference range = 32.6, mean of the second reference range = 29.5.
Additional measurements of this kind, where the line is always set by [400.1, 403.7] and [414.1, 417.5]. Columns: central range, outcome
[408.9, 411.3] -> 0.40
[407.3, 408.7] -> 0.01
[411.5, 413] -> 0.10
